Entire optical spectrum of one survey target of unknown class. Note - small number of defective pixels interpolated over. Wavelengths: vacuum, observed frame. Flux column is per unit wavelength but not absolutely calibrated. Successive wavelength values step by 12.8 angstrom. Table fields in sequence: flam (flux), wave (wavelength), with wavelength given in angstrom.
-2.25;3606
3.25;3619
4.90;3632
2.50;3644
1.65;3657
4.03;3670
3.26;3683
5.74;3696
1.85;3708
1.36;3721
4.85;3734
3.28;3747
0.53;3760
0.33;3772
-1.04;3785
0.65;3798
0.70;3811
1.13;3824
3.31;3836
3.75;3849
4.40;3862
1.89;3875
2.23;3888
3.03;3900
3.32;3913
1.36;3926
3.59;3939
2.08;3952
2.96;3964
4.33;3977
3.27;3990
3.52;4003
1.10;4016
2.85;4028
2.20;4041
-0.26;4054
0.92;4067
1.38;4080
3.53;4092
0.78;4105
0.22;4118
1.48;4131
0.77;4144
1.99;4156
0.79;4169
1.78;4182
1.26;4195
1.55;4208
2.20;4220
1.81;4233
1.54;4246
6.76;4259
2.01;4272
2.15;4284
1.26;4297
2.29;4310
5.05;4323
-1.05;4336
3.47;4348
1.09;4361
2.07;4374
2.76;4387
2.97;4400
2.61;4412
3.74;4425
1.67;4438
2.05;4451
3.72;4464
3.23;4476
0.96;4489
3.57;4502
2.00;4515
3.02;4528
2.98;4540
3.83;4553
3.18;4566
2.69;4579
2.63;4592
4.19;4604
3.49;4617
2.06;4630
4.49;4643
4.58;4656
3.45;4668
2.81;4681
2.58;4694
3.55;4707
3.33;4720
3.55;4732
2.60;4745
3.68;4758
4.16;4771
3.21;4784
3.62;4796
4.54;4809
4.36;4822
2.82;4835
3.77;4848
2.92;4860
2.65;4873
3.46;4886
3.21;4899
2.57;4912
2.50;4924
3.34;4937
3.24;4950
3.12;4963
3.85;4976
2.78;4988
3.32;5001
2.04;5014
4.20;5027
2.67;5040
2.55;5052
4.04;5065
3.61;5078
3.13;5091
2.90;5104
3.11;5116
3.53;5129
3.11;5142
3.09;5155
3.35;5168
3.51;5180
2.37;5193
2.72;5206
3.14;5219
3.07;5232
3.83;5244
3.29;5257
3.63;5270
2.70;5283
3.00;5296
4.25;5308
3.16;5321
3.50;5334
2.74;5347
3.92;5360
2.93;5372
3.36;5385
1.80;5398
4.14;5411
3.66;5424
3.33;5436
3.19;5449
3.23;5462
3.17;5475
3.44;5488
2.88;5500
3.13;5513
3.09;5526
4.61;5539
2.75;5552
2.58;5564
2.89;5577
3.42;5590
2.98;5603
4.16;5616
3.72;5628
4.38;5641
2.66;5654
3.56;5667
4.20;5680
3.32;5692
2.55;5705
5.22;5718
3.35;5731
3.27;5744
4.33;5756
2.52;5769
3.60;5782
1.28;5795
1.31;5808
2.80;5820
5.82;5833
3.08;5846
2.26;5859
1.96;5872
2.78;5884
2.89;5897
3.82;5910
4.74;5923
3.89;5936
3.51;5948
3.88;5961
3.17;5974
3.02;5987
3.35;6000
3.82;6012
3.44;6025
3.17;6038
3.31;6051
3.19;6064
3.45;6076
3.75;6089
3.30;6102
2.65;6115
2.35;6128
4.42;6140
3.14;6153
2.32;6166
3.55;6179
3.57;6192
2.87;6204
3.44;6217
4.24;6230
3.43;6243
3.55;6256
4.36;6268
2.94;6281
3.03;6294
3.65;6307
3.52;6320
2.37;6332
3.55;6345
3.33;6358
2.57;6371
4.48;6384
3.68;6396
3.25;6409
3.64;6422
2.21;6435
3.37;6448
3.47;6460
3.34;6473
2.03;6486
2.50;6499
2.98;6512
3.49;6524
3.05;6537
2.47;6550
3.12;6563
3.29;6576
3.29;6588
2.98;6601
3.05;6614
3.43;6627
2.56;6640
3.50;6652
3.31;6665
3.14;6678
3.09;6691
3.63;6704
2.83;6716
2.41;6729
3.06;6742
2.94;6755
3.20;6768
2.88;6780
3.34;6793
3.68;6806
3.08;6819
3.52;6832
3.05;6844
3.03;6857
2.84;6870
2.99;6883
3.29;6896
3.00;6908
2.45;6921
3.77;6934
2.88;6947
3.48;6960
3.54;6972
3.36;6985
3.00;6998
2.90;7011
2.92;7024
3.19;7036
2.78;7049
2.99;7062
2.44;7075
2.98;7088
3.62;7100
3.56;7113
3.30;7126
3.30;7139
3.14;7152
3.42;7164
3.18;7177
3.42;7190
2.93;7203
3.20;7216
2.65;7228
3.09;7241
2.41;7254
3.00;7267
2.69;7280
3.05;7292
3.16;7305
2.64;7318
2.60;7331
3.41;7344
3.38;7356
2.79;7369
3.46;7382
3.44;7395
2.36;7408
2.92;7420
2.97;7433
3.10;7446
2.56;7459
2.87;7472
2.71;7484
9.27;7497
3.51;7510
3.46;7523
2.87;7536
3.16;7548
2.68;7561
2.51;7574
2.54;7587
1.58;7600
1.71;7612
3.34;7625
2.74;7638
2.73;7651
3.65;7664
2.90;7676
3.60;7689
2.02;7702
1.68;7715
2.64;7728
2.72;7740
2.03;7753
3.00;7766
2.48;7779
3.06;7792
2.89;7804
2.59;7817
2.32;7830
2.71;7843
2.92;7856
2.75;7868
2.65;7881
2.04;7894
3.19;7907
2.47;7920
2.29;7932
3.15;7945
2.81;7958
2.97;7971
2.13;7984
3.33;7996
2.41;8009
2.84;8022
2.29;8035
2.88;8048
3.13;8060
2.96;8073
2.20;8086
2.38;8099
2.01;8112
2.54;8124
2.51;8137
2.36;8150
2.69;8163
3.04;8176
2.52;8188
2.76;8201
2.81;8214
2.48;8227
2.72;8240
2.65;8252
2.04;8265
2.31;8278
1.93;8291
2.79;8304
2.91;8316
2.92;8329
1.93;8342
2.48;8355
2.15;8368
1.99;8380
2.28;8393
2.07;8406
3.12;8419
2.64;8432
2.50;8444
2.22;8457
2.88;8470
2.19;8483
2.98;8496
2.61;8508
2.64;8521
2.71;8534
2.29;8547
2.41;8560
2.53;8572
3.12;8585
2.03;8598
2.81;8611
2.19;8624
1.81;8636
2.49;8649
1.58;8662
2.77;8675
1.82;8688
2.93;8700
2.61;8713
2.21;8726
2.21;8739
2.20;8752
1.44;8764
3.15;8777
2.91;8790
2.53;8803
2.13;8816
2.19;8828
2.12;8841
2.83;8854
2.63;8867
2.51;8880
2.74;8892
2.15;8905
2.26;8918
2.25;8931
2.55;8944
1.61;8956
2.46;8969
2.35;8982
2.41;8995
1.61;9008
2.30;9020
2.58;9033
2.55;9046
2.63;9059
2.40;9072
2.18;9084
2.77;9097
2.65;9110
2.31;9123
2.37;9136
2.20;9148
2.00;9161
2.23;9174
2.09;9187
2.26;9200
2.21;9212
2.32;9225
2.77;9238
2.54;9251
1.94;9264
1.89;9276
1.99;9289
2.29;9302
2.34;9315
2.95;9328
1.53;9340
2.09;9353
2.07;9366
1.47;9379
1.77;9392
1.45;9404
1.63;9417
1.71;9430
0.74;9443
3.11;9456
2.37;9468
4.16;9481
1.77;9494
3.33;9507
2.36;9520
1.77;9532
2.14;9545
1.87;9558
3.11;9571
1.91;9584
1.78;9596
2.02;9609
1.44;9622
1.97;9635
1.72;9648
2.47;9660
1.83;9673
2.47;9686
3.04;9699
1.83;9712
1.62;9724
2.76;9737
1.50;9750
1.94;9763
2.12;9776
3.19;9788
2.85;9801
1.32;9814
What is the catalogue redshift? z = 0.14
